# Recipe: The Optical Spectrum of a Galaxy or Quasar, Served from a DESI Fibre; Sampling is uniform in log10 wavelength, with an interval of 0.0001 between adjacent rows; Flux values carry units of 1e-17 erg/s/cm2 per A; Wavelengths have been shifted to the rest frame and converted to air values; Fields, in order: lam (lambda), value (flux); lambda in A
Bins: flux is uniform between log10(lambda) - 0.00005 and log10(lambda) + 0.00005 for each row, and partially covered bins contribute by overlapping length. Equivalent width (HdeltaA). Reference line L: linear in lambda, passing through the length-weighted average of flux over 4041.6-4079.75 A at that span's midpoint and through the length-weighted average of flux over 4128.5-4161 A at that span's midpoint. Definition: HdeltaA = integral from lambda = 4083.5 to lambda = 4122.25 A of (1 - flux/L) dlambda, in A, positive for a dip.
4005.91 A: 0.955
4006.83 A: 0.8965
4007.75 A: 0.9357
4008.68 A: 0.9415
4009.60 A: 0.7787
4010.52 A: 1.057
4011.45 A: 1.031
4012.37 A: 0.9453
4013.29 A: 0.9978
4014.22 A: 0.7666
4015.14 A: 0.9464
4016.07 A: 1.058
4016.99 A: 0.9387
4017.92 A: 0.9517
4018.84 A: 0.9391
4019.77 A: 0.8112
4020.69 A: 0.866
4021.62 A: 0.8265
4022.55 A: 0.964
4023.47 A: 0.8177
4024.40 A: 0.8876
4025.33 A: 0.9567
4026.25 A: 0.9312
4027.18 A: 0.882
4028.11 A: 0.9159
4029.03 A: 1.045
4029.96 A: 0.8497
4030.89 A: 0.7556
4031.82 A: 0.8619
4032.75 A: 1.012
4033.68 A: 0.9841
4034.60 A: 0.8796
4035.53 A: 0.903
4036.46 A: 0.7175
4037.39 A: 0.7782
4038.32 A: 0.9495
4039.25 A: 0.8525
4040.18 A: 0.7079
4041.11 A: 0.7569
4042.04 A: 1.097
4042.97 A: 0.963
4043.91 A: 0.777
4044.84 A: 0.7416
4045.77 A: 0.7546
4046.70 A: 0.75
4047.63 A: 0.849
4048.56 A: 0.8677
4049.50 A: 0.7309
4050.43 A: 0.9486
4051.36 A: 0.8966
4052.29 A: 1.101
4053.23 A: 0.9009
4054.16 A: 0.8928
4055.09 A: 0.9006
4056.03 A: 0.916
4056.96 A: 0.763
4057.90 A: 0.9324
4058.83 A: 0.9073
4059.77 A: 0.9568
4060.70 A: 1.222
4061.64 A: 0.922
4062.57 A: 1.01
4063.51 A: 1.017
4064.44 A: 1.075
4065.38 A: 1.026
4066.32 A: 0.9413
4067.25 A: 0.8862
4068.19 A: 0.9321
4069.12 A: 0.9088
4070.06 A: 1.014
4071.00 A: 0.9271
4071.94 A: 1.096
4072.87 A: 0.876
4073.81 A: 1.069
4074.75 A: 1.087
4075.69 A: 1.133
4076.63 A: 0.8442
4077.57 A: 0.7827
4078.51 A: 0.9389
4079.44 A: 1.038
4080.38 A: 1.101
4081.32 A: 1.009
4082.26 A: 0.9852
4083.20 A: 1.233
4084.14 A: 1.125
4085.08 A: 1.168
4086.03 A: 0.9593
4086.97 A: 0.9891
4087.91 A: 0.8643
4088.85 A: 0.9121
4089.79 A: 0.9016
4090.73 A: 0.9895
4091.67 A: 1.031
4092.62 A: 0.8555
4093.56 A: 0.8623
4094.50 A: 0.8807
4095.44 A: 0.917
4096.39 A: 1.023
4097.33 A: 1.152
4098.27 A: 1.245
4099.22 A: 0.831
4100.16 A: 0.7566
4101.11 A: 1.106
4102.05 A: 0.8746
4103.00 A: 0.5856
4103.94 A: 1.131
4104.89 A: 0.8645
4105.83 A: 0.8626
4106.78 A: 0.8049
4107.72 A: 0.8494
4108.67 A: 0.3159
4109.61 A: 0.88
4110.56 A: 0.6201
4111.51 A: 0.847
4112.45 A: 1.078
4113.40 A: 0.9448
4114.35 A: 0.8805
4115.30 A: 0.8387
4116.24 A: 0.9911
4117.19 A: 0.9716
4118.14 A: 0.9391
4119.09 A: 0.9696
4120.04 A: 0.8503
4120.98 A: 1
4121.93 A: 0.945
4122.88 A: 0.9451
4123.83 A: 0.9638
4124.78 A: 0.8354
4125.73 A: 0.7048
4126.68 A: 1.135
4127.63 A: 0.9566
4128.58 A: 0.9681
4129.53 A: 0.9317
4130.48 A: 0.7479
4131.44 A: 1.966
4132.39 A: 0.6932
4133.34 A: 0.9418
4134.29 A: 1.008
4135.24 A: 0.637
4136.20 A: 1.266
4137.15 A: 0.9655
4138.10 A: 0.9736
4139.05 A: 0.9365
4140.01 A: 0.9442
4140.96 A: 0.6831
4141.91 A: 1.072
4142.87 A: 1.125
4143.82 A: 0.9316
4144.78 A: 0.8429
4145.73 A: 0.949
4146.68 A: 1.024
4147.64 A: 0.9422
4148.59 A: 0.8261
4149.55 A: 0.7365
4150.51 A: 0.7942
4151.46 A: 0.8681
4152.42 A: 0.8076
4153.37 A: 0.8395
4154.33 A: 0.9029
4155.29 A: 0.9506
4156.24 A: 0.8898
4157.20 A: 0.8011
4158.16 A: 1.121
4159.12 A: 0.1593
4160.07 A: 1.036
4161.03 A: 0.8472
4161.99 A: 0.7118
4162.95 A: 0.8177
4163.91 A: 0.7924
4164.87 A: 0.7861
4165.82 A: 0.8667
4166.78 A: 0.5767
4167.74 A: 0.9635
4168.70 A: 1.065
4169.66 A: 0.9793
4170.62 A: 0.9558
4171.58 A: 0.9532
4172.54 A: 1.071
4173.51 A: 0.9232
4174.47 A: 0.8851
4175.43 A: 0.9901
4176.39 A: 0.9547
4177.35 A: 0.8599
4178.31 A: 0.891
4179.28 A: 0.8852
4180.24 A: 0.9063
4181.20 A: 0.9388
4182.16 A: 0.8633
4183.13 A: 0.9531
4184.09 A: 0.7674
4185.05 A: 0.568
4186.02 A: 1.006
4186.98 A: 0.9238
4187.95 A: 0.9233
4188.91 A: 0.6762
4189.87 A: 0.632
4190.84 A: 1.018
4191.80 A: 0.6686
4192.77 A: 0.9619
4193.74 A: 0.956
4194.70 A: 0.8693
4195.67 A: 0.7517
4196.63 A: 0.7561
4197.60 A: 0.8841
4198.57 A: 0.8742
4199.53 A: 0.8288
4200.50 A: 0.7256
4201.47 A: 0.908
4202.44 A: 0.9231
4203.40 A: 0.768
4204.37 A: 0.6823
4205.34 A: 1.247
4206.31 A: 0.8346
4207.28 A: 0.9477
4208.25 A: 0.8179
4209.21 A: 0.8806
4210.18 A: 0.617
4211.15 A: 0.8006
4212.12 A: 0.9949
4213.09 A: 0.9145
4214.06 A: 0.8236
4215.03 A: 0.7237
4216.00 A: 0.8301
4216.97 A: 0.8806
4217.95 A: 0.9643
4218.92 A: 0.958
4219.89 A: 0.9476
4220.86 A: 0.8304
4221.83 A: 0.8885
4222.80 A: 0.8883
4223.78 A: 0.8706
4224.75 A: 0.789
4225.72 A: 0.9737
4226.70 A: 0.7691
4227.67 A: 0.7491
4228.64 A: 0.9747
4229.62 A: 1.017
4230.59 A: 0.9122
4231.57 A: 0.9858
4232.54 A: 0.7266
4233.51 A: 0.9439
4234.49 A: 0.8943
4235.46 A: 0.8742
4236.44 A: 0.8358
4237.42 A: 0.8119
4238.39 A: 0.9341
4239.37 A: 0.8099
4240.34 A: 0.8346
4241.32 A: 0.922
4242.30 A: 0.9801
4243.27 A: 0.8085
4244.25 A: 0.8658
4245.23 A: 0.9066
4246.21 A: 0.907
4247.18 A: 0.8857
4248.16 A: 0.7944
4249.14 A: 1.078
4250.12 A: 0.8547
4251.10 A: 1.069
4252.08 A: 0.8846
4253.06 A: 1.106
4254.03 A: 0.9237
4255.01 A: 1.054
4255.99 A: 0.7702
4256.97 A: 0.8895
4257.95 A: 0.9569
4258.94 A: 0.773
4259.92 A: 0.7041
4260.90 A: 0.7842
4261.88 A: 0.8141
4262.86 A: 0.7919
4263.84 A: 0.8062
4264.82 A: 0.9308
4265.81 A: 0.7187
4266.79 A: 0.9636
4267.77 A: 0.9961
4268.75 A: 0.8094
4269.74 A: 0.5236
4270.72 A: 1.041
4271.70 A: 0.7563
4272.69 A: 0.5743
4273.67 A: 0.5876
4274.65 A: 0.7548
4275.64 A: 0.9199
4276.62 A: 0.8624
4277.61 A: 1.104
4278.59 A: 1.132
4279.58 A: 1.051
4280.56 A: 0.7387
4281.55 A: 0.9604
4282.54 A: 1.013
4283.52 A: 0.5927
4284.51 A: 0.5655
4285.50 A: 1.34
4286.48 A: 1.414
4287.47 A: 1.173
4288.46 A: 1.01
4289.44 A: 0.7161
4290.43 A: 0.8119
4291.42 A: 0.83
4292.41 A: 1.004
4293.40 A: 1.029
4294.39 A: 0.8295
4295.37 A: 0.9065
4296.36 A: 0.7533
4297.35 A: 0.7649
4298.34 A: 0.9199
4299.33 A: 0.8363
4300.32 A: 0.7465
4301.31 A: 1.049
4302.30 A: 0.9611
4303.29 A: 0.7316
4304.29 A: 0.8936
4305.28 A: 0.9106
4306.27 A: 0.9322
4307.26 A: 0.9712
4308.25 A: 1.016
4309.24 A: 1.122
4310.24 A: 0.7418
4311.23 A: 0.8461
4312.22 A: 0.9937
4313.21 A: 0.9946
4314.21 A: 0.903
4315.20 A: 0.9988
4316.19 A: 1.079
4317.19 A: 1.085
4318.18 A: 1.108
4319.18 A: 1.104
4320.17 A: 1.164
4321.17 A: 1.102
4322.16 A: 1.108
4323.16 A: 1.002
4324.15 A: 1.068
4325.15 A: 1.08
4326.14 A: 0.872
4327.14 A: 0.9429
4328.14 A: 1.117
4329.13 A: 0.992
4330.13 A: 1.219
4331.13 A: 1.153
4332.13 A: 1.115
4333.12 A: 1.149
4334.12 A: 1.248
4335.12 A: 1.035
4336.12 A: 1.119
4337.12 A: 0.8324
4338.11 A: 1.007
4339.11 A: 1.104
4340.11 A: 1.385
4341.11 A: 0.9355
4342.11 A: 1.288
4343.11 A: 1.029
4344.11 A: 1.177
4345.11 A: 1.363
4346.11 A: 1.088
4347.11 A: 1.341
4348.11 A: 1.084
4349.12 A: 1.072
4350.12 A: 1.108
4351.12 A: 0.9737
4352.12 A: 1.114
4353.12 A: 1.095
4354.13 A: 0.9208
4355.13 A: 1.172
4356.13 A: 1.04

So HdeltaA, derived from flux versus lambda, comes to 0.4 A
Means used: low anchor 0.936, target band 0.919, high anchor 0.918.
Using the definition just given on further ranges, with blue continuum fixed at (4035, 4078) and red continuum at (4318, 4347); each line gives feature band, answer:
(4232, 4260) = 4.1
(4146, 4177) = 3.7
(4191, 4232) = 6.2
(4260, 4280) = 4.1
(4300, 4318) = 2.3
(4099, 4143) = 2.0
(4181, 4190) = 1.6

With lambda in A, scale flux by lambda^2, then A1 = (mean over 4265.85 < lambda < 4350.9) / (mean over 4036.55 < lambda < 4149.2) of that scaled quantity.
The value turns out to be 1.2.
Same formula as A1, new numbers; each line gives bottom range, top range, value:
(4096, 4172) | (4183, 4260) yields 1.01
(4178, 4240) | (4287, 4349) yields 1.24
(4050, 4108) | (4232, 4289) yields 1.01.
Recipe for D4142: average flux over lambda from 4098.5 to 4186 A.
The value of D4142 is 0.895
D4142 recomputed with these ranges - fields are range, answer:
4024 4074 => 0.91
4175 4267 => 0.871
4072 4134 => 0.947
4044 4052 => 0.823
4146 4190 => 0.864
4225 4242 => 0.88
